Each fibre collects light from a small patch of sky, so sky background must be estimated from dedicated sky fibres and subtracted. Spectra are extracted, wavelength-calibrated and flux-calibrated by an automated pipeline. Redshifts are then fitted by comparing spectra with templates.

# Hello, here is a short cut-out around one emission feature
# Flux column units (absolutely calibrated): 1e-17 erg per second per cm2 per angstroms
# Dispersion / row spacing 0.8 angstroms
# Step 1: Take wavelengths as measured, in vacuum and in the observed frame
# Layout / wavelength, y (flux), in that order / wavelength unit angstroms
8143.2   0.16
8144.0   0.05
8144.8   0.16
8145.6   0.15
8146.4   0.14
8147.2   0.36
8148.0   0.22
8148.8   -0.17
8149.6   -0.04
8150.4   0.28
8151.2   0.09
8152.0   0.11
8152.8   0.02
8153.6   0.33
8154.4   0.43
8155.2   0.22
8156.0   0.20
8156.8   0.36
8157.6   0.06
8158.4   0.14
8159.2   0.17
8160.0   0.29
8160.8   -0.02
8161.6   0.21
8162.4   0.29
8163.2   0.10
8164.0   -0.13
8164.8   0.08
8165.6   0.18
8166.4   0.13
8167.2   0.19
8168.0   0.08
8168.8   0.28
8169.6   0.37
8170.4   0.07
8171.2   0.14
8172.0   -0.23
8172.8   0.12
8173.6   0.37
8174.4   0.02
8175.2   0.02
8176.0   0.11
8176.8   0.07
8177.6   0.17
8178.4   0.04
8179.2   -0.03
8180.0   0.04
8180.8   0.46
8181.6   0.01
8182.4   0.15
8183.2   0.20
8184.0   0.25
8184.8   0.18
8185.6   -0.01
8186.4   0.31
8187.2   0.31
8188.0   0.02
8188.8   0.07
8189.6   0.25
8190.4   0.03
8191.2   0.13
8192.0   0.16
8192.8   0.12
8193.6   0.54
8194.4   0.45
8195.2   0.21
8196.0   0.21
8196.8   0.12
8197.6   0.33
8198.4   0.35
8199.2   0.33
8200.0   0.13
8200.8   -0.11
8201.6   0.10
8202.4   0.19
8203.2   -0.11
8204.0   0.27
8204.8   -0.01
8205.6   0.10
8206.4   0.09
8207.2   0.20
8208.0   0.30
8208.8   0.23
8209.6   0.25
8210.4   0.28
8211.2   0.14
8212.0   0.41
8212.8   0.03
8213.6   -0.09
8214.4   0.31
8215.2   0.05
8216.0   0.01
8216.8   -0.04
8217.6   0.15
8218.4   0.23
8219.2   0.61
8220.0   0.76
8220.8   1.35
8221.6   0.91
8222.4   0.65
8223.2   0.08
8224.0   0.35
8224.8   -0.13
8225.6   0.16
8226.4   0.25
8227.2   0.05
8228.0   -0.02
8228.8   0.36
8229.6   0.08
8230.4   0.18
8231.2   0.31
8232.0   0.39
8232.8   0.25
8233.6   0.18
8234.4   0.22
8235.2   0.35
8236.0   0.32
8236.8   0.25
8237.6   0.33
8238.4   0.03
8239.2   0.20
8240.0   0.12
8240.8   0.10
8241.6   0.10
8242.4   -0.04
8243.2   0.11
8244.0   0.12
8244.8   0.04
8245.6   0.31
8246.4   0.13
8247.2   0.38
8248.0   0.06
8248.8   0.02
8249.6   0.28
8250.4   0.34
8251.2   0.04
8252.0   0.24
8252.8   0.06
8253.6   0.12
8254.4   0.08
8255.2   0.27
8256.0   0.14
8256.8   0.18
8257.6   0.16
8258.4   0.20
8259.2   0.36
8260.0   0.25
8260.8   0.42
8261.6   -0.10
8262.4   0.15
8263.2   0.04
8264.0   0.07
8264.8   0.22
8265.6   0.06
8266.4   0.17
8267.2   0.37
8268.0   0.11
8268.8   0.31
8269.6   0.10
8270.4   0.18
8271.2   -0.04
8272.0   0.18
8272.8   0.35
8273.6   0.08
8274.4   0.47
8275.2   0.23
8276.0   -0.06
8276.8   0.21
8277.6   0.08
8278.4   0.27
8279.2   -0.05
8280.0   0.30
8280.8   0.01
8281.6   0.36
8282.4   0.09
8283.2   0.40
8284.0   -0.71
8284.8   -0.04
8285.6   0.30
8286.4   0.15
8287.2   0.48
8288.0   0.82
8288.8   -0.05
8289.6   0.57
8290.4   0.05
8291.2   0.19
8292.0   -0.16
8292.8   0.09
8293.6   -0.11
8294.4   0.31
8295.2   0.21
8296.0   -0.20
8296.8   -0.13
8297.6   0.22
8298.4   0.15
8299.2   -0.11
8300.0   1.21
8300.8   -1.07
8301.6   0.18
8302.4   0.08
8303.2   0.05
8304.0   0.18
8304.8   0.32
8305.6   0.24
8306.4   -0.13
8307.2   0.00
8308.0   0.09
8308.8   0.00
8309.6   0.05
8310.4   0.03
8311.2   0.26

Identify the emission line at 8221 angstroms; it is H-beta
